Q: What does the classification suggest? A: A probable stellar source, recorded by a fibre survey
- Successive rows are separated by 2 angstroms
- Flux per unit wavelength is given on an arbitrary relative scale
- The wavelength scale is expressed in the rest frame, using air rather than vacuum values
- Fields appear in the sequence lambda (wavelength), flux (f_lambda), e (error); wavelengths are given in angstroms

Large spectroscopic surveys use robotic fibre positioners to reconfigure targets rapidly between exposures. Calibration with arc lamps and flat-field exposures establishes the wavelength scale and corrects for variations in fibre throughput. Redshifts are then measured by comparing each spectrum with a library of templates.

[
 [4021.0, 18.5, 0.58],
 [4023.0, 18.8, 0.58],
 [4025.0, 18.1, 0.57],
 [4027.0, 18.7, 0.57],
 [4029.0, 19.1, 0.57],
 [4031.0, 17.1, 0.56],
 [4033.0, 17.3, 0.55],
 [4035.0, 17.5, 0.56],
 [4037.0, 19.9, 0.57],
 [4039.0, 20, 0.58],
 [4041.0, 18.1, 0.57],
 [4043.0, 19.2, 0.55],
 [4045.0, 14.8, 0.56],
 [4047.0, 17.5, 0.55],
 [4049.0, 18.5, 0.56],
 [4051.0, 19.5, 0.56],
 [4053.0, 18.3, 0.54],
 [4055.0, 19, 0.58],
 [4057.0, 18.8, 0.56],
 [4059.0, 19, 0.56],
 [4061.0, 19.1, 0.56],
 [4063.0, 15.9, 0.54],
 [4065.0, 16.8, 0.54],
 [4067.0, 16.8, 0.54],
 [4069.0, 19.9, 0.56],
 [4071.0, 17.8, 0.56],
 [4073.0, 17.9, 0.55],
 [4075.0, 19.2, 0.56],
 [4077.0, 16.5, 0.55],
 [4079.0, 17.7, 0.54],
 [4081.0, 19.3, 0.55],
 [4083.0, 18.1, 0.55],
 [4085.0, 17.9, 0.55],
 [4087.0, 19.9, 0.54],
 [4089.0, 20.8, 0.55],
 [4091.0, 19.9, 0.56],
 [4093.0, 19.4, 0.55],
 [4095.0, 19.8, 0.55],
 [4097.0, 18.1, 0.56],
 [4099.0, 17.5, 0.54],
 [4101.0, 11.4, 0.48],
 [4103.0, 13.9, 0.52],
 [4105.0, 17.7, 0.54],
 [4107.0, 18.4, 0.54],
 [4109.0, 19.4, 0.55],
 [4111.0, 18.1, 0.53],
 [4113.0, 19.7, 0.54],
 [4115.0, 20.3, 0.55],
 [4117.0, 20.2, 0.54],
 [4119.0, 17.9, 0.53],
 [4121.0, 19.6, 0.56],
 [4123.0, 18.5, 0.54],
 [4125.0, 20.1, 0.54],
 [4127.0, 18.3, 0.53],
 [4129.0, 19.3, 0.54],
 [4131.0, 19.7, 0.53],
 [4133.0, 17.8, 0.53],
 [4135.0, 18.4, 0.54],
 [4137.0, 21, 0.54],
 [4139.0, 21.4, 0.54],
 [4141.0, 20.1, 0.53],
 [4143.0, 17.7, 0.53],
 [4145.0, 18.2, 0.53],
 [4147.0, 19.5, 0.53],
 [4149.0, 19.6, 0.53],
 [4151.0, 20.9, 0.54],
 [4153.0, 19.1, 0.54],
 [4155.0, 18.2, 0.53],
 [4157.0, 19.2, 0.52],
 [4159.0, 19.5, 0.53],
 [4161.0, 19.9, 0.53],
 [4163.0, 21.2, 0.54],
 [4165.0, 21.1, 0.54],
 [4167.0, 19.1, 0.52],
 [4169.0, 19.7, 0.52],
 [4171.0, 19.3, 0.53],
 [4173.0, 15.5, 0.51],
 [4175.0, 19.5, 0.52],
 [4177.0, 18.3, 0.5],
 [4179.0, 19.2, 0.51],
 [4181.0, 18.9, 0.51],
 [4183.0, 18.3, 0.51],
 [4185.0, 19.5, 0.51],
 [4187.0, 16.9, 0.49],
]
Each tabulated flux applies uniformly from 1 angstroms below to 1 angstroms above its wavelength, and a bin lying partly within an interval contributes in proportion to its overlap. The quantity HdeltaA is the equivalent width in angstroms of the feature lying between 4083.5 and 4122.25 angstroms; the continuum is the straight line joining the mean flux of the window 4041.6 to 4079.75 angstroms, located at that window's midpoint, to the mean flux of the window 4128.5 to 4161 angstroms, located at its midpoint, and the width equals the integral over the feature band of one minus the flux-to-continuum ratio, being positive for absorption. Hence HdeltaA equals 0.6 angstroms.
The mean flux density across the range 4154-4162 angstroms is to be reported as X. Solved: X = 19.2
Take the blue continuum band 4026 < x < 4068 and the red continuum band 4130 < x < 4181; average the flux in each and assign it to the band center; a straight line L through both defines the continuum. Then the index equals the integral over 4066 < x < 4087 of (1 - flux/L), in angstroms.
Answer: 0.3 angstroms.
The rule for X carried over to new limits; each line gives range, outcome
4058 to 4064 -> 18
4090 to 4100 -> 18.9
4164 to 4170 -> 20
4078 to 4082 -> 18.5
